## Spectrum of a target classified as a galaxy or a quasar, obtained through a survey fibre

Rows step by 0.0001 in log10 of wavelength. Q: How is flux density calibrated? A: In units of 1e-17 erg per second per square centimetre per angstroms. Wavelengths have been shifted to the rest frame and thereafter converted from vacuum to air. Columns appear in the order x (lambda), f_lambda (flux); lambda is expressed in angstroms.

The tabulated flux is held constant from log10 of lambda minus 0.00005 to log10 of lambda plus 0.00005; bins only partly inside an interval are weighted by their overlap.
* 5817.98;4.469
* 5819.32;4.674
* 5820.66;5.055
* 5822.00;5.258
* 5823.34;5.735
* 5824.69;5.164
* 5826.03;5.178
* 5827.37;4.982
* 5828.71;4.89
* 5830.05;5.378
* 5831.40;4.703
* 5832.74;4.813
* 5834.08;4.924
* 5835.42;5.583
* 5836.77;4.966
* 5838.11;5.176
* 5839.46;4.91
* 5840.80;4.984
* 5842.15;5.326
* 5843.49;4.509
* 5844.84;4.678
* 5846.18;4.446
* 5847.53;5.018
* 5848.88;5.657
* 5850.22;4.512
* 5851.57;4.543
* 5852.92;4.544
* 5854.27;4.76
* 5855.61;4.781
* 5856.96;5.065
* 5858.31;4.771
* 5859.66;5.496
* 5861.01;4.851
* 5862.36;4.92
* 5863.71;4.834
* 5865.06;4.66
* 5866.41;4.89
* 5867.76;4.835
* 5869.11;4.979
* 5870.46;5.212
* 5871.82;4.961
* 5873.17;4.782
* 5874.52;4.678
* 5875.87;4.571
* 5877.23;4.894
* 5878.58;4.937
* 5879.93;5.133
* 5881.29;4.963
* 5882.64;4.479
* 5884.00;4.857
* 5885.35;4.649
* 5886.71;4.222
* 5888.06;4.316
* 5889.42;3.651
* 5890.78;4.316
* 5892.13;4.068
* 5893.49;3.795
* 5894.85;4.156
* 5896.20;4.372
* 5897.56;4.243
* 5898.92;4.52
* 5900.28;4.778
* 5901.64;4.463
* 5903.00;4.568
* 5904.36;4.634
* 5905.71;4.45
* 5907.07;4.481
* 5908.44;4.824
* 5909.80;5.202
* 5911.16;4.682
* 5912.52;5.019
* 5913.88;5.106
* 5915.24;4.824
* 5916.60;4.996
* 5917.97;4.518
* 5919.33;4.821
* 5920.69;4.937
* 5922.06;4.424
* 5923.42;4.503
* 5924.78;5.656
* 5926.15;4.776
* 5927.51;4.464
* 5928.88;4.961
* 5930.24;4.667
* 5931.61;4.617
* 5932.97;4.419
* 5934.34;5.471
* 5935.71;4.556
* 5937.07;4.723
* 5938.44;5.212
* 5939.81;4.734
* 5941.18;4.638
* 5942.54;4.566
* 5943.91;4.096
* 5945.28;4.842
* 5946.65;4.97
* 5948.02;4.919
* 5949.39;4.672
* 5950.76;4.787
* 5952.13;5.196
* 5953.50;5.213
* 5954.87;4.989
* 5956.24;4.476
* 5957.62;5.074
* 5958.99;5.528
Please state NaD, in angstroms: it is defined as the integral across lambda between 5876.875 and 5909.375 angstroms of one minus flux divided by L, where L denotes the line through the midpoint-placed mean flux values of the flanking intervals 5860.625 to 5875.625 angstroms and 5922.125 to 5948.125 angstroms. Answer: 2.3 angstroms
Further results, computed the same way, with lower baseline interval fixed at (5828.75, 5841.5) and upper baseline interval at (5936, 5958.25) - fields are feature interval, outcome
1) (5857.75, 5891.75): 1.5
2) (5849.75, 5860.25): 0.4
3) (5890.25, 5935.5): 2.1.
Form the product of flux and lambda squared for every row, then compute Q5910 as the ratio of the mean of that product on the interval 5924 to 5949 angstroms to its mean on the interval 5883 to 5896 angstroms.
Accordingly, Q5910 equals 1.15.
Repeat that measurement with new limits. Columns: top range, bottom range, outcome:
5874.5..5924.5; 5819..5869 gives 0.95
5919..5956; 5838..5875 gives 1.01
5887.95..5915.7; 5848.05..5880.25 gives 0.93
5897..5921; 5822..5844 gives 0.95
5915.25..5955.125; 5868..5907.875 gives 1.07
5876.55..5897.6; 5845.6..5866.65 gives 0.92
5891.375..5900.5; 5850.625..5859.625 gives 0.90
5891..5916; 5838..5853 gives 0.96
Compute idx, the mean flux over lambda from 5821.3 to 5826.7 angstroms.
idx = 5.33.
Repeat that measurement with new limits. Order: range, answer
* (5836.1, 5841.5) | 5.01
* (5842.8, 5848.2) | 4.67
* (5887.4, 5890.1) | 3.97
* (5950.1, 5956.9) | 4.94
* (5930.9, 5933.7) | 4.53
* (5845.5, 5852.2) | 4.84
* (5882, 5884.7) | 4.67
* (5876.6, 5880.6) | 5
